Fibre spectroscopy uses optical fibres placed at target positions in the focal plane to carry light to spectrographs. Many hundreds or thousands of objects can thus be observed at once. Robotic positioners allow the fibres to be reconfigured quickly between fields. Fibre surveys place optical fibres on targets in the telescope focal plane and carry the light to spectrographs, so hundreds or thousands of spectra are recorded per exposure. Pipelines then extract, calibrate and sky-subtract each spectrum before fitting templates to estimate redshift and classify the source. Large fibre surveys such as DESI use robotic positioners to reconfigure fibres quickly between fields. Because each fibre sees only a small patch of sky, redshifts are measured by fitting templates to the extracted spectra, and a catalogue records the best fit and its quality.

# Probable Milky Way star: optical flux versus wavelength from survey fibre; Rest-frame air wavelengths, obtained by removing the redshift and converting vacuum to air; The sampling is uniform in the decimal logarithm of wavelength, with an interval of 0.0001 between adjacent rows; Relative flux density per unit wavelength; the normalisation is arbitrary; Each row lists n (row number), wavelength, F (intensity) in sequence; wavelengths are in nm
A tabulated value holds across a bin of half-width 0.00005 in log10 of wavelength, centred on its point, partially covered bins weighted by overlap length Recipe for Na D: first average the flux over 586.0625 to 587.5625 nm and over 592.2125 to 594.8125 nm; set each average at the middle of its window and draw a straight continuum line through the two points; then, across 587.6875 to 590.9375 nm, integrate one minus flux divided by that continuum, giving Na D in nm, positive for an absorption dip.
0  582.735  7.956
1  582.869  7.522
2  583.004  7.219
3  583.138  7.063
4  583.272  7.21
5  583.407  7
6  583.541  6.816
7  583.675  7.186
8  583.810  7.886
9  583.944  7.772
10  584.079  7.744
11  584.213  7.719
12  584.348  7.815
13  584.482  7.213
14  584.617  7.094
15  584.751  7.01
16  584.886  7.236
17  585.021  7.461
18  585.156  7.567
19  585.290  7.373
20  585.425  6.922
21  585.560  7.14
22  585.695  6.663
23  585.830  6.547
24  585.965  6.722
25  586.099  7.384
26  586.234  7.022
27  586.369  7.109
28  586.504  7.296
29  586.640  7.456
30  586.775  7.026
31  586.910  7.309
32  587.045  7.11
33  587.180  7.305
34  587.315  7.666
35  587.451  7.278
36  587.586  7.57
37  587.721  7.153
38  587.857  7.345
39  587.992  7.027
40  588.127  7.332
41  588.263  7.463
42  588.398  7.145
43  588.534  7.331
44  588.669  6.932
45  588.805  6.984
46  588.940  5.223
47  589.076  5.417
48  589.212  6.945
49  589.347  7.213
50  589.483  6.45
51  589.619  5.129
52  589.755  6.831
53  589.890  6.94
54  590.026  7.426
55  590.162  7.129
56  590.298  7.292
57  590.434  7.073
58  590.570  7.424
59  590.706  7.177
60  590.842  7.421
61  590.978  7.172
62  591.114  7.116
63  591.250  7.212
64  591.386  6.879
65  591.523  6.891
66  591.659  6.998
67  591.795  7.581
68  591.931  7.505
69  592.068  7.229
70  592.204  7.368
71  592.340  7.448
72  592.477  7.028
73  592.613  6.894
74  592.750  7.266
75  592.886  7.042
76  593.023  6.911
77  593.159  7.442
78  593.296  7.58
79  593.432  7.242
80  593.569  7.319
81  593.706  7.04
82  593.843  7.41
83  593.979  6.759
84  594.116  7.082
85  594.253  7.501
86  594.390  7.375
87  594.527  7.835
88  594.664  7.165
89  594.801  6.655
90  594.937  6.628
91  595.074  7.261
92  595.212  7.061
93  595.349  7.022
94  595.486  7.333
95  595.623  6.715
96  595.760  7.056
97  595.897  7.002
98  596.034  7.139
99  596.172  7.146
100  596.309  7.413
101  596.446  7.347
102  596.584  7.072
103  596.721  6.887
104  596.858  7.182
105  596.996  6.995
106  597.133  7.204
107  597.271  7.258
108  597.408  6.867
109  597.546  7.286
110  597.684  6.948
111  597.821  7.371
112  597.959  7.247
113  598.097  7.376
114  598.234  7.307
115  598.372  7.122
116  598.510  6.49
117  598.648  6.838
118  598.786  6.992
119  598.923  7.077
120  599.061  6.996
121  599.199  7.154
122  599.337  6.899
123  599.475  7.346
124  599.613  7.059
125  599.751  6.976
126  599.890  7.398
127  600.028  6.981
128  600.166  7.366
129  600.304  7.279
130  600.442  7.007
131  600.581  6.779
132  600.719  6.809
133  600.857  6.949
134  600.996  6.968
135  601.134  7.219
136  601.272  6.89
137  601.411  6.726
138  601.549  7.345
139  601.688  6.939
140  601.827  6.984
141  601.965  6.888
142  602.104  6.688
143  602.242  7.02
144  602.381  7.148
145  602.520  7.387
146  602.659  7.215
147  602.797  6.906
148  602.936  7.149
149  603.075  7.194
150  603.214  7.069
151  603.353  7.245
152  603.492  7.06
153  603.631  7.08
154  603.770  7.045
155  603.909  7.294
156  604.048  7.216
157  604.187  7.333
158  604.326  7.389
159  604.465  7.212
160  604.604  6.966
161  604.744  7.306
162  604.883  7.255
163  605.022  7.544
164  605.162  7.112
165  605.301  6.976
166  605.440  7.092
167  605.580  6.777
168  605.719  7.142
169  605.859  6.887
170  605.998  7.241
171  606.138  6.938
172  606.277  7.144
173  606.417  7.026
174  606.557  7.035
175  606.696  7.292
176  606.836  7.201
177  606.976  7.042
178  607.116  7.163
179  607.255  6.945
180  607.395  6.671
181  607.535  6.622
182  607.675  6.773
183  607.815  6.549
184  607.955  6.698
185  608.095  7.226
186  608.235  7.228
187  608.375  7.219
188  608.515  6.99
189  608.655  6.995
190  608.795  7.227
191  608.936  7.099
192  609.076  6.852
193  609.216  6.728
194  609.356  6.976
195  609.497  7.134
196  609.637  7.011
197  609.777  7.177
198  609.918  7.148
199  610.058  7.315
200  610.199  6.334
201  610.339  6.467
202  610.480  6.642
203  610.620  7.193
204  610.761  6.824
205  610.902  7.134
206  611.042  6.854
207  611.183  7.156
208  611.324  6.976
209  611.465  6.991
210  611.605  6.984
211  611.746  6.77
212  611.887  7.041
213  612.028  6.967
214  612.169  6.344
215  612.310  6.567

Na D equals 0.16 nm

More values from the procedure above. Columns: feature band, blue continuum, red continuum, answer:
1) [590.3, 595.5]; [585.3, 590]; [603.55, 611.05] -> -0.16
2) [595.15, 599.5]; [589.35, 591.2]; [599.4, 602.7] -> -0.04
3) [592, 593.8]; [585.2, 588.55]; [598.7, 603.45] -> -0.02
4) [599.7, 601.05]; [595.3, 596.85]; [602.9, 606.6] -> 0.01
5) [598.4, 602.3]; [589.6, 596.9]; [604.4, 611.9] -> 0.04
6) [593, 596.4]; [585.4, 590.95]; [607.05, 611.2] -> -0.09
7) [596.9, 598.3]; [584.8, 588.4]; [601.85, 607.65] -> -0.01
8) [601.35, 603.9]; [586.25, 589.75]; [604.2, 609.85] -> -0.01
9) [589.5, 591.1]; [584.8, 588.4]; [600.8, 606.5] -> 0.04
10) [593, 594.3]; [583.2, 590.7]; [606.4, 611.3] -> -0.03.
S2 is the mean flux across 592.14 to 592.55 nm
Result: 7.28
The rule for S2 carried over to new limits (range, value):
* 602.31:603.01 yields 7.16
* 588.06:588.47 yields 7.3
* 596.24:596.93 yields 7.18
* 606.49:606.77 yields 7.18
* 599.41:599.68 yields 7.2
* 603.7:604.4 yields 7.26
